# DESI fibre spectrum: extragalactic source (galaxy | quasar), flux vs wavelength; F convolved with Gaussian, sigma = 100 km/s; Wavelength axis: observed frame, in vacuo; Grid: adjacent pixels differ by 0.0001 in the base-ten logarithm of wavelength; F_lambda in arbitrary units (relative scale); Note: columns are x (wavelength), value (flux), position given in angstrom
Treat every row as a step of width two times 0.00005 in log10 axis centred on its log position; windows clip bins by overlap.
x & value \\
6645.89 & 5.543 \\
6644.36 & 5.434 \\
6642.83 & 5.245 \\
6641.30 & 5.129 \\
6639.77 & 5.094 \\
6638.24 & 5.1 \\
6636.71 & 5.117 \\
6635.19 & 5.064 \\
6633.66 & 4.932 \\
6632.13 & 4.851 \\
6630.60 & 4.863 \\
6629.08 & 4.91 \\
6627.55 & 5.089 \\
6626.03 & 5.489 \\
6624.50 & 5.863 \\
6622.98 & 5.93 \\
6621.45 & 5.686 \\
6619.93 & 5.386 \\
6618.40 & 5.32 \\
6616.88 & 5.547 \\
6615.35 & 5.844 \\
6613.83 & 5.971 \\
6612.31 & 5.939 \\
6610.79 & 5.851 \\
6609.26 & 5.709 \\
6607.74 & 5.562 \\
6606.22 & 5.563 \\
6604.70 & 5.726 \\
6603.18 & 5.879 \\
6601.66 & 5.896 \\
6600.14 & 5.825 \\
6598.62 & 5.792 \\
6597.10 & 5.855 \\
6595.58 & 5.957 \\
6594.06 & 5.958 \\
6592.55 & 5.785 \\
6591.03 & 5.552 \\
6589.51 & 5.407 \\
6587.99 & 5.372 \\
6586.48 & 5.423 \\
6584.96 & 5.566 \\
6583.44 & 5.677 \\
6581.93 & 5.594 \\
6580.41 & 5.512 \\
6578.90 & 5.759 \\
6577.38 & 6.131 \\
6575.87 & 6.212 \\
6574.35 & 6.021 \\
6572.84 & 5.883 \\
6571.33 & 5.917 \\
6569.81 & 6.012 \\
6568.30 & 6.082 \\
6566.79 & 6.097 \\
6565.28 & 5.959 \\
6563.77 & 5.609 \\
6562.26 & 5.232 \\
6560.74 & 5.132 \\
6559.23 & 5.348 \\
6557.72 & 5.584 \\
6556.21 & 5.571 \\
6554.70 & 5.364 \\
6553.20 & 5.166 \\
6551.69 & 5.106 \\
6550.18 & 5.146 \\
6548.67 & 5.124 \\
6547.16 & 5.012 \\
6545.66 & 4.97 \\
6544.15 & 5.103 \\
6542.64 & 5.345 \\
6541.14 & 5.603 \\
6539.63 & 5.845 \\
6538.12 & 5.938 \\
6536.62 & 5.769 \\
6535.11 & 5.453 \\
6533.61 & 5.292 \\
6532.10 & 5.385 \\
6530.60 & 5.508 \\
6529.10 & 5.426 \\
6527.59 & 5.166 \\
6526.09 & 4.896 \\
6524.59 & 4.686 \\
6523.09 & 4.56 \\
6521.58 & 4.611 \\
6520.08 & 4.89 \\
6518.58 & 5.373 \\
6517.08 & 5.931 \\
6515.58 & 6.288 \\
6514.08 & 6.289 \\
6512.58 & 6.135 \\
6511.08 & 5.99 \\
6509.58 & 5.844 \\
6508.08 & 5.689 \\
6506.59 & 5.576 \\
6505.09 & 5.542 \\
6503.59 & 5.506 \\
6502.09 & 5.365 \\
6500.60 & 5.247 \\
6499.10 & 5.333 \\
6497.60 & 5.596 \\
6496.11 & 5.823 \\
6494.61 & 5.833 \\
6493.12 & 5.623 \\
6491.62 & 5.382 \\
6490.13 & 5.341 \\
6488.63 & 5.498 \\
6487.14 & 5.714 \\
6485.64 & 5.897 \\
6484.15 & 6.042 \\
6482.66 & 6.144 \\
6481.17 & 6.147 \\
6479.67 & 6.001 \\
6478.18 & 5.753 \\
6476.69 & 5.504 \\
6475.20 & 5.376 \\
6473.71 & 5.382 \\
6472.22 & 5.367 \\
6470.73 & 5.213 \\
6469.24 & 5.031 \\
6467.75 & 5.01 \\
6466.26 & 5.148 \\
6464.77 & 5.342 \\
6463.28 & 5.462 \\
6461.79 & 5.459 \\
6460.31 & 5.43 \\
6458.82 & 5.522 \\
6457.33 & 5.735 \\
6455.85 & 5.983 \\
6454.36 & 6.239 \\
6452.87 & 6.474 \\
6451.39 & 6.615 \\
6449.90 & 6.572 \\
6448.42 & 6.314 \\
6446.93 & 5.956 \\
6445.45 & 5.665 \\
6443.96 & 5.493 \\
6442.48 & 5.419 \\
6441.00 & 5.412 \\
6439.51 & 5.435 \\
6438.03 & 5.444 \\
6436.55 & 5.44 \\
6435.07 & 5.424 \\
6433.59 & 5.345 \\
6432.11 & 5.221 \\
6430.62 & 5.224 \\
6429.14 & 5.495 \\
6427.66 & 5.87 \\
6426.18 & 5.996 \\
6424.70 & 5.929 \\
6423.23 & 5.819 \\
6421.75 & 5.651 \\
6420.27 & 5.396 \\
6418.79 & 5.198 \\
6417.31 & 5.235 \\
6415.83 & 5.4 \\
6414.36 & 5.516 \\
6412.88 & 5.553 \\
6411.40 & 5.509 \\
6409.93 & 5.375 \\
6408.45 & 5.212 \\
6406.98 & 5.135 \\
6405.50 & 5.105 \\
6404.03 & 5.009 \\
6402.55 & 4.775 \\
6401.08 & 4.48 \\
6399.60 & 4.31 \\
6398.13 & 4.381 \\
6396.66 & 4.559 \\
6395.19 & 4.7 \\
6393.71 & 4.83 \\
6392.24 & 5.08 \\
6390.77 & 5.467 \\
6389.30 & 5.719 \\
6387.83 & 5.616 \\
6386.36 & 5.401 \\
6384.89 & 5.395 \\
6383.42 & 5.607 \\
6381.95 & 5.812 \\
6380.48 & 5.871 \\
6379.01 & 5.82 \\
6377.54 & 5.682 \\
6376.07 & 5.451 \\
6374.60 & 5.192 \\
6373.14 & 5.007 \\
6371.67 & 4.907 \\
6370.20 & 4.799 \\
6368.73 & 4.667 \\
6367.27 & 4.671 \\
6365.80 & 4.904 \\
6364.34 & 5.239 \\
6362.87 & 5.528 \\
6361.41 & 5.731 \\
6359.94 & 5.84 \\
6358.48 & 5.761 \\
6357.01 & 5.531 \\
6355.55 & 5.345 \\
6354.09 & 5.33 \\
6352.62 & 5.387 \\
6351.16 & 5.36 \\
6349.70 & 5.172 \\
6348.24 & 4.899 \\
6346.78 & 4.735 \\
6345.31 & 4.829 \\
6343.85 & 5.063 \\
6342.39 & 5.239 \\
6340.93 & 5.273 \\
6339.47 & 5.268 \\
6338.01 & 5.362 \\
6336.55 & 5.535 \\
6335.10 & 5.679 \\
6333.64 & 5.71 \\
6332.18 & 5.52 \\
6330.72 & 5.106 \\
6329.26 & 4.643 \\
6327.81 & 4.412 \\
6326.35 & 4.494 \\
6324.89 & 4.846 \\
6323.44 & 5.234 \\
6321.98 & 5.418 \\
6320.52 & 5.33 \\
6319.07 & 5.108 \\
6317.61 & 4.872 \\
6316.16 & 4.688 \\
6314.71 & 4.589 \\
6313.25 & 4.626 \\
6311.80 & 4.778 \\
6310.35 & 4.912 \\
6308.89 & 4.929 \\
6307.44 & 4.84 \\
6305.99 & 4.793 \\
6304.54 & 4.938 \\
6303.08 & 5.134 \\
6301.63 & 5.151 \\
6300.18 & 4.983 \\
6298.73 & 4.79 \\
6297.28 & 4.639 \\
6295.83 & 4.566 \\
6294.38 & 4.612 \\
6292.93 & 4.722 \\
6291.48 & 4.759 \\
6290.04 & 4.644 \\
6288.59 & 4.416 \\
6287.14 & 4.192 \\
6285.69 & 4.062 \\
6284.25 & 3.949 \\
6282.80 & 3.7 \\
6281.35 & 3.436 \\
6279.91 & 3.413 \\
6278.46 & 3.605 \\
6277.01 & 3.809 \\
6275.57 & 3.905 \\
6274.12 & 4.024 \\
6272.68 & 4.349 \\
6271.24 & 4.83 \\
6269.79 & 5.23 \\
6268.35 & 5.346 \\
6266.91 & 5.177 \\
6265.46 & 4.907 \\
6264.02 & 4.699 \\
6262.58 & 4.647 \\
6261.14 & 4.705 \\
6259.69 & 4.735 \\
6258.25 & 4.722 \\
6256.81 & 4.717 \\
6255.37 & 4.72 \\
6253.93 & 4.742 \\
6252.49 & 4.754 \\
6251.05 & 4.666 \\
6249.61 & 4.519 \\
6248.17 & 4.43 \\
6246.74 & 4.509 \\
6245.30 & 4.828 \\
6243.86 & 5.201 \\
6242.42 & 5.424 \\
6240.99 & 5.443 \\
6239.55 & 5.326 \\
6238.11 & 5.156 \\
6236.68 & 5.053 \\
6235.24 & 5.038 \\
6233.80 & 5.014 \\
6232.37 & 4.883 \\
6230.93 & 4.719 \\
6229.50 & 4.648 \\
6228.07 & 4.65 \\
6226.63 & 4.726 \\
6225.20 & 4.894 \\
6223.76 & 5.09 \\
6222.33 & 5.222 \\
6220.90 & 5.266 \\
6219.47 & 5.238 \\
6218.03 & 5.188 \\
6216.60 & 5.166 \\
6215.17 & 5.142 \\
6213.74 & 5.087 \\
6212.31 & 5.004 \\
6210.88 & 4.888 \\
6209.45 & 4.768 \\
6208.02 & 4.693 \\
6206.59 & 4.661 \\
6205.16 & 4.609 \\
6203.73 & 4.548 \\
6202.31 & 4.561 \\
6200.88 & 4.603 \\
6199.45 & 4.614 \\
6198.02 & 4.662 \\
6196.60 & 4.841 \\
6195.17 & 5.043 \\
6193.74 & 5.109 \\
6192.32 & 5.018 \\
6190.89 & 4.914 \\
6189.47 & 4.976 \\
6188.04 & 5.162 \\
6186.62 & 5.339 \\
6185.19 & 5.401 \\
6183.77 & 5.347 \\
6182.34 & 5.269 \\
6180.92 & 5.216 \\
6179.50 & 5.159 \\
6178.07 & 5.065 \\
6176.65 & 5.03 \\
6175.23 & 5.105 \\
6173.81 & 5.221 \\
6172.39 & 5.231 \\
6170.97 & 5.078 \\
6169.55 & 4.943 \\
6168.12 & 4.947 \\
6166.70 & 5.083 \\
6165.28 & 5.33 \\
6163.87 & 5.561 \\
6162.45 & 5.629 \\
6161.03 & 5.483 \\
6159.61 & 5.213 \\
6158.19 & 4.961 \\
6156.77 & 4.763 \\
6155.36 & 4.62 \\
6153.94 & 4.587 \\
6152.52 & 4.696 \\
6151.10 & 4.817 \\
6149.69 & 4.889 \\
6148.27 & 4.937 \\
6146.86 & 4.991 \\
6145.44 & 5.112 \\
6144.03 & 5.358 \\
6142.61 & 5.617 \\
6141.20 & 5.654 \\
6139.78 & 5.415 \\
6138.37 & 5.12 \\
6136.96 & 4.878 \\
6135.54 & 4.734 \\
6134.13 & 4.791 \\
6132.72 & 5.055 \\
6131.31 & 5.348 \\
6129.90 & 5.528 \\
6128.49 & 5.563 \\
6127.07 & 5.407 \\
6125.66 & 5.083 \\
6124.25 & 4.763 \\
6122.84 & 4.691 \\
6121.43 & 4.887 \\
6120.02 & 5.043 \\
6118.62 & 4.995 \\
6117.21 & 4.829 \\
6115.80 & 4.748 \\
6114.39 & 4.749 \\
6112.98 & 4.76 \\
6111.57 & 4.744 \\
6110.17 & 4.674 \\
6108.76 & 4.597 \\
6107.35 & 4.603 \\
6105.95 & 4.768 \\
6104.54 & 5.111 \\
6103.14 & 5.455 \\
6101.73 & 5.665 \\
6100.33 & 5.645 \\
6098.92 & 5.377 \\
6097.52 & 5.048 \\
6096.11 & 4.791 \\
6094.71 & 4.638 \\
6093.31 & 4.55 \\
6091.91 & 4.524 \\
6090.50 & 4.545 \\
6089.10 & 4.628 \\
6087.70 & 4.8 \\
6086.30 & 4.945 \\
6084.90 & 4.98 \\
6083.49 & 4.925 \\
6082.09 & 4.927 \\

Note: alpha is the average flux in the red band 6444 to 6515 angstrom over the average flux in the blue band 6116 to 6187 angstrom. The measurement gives 1.12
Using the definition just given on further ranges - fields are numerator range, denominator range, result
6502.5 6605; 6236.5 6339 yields 1.17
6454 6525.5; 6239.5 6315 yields 1.20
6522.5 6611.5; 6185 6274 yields 1.14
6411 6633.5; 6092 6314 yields 1.14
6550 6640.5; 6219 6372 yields 1.15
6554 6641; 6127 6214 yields 1.11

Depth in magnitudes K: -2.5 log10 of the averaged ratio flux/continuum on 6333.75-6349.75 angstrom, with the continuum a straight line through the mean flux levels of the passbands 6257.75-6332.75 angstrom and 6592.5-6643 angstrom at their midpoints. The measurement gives -0.09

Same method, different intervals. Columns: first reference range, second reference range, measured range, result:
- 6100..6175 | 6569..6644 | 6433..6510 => -0.04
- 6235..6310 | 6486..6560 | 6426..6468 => -0.09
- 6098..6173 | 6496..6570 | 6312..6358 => 0.03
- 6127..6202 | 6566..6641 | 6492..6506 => -0.01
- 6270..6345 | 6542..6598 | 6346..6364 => -0.10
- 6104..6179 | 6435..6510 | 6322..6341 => 0.04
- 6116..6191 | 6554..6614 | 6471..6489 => -0.03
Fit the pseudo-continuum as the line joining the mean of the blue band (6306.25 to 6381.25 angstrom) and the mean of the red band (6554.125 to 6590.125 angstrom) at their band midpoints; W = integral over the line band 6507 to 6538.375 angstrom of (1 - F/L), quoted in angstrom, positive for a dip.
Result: 0.5 angstrom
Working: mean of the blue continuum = 5.16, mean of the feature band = 5.48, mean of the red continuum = 5.69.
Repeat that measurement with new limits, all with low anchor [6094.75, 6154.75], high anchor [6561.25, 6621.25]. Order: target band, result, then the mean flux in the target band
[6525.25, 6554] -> 1.7 angstrom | 5.33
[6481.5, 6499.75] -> -0.3 angstrom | 5.7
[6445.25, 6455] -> -1.3 angstrom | 6.3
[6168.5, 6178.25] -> 0.0 angstrom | 5.09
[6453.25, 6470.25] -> 0.1 angstrom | 5.5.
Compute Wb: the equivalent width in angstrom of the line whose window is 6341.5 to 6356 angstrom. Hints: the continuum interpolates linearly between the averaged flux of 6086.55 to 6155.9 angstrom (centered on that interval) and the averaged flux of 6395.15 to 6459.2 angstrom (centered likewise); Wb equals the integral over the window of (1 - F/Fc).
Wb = 0.6 angstrom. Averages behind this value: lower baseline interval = 4.98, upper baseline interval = 5.48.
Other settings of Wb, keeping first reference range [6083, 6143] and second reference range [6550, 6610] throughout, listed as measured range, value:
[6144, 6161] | 0.4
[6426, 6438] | 0.0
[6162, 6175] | -0.4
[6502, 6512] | -0.2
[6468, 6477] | 0.4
